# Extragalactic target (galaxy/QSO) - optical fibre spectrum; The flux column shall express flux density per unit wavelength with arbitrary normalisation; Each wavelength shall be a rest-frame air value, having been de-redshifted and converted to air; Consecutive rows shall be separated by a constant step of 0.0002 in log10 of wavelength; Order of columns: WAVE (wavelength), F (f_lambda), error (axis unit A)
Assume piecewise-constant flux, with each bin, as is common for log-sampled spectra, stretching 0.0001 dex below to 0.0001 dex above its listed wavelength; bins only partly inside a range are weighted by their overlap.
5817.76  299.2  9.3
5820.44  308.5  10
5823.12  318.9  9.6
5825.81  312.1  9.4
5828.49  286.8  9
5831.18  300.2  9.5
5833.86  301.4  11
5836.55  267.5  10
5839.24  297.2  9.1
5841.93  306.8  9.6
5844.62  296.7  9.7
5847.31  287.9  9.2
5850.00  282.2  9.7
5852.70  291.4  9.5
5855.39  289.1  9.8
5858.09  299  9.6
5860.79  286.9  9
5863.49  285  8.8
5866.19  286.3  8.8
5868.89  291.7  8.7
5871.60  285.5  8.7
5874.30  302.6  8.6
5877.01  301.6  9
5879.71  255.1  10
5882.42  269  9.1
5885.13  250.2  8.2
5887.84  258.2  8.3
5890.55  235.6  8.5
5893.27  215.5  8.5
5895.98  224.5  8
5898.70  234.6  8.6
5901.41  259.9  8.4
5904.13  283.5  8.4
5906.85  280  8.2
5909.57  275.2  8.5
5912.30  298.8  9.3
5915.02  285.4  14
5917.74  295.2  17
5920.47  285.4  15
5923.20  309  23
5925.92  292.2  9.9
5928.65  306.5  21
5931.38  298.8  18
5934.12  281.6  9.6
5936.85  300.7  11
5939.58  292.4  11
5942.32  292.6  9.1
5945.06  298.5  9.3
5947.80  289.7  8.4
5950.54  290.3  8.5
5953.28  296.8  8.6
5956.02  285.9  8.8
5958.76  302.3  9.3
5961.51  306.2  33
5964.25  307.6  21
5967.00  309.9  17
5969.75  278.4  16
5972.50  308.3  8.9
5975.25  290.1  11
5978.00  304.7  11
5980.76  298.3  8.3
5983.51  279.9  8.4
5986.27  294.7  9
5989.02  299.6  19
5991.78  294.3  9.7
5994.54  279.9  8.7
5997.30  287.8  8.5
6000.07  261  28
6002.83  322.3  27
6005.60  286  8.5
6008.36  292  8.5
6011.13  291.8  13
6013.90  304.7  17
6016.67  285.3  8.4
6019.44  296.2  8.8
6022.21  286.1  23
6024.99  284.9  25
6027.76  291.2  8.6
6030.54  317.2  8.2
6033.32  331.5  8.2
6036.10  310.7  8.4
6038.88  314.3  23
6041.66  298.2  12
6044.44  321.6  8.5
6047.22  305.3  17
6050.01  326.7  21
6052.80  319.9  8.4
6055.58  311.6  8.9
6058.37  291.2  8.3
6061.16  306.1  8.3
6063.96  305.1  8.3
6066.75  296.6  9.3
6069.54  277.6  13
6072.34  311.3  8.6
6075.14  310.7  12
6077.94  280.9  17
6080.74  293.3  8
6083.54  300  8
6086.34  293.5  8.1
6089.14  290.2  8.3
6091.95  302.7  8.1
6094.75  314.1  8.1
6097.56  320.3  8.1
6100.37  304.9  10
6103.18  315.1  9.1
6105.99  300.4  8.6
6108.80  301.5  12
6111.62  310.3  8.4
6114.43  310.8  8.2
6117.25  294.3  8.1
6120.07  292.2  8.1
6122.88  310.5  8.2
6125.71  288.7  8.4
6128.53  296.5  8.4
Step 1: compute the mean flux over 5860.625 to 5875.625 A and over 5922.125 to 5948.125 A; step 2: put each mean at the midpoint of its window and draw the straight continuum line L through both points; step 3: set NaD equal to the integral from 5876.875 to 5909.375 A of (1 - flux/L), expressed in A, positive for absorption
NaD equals 4.2 A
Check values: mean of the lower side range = 290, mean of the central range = 255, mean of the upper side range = 296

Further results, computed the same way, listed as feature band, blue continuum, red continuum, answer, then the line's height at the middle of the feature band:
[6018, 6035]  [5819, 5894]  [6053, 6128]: -0.2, 297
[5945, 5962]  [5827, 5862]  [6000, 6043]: 0.1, 297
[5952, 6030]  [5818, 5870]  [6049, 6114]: 1.6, 300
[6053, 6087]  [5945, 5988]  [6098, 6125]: 0.4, 302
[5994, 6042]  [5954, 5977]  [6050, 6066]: 1.1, 304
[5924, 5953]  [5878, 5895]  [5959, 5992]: -1.8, 277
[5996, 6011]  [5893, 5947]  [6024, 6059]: 0.6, 301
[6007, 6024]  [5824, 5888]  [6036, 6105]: 0.4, 300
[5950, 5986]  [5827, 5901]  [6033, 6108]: -0.7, 291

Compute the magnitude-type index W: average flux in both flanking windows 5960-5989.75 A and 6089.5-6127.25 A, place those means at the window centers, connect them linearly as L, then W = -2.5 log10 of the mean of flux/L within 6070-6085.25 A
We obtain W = 0.02 mag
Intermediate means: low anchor 298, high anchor 305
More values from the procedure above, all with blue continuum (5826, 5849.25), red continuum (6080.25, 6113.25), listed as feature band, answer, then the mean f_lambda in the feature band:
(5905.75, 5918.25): 0.04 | 287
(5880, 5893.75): 0.19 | 248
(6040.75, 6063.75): -0.03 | 310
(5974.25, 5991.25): 0.02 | 295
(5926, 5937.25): 0.01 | 296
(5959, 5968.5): -0.03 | 307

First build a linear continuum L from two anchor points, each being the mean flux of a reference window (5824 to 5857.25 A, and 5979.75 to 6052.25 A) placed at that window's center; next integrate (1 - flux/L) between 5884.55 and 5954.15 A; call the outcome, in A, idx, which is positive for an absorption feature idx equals 4.2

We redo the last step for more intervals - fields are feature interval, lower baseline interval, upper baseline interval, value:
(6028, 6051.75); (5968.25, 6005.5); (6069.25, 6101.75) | -1.4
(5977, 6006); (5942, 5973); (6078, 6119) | 0.7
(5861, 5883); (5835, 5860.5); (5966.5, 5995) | 0.5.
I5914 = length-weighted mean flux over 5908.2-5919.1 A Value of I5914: 289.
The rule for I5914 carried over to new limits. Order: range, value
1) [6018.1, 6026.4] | 289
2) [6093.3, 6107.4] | 311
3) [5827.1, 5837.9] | 289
